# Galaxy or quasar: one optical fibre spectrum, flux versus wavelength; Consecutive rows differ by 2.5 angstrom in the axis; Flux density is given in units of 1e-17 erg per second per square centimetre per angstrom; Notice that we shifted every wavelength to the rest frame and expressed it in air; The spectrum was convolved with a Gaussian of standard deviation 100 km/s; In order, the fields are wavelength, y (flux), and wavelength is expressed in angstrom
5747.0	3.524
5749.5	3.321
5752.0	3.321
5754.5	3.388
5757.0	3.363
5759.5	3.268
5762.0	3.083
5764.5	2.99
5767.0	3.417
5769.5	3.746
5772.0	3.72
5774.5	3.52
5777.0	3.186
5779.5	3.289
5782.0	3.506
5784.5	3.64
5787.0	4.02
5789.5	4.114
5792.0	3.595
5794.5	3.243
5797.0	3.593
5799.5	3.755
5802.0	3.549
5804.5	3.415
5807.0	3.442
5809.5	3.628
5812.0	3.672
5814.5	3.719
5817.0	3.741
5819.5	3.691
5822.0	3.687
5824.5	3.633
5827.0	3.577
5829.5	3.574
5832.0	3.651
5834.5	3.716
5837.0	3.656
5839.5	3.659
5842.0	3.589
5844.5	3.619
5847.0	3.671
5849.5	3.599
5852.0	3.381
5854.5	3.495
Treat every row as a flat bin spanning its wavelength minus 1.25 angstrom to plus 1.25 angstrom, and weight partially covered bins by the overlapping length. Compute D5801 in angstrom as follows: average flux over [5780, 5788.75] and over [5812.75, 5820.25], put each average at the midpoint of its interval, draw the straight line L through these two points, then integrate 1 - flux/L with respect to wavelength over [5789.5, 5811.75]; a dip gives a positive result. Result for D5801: 0.9 angstrom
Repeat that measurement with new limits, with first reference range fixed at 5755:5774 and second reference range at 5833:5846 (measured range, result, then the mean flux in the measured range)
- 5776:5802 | -0.98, 3.6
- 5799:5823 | -0.54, 3.63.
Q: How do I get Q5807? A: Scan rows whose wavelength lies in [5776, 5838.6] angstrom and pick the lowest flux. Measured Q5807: 3.186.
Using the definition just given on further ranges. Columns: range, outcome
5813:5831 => 3.574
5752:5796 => 2.99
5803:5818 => 3.415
